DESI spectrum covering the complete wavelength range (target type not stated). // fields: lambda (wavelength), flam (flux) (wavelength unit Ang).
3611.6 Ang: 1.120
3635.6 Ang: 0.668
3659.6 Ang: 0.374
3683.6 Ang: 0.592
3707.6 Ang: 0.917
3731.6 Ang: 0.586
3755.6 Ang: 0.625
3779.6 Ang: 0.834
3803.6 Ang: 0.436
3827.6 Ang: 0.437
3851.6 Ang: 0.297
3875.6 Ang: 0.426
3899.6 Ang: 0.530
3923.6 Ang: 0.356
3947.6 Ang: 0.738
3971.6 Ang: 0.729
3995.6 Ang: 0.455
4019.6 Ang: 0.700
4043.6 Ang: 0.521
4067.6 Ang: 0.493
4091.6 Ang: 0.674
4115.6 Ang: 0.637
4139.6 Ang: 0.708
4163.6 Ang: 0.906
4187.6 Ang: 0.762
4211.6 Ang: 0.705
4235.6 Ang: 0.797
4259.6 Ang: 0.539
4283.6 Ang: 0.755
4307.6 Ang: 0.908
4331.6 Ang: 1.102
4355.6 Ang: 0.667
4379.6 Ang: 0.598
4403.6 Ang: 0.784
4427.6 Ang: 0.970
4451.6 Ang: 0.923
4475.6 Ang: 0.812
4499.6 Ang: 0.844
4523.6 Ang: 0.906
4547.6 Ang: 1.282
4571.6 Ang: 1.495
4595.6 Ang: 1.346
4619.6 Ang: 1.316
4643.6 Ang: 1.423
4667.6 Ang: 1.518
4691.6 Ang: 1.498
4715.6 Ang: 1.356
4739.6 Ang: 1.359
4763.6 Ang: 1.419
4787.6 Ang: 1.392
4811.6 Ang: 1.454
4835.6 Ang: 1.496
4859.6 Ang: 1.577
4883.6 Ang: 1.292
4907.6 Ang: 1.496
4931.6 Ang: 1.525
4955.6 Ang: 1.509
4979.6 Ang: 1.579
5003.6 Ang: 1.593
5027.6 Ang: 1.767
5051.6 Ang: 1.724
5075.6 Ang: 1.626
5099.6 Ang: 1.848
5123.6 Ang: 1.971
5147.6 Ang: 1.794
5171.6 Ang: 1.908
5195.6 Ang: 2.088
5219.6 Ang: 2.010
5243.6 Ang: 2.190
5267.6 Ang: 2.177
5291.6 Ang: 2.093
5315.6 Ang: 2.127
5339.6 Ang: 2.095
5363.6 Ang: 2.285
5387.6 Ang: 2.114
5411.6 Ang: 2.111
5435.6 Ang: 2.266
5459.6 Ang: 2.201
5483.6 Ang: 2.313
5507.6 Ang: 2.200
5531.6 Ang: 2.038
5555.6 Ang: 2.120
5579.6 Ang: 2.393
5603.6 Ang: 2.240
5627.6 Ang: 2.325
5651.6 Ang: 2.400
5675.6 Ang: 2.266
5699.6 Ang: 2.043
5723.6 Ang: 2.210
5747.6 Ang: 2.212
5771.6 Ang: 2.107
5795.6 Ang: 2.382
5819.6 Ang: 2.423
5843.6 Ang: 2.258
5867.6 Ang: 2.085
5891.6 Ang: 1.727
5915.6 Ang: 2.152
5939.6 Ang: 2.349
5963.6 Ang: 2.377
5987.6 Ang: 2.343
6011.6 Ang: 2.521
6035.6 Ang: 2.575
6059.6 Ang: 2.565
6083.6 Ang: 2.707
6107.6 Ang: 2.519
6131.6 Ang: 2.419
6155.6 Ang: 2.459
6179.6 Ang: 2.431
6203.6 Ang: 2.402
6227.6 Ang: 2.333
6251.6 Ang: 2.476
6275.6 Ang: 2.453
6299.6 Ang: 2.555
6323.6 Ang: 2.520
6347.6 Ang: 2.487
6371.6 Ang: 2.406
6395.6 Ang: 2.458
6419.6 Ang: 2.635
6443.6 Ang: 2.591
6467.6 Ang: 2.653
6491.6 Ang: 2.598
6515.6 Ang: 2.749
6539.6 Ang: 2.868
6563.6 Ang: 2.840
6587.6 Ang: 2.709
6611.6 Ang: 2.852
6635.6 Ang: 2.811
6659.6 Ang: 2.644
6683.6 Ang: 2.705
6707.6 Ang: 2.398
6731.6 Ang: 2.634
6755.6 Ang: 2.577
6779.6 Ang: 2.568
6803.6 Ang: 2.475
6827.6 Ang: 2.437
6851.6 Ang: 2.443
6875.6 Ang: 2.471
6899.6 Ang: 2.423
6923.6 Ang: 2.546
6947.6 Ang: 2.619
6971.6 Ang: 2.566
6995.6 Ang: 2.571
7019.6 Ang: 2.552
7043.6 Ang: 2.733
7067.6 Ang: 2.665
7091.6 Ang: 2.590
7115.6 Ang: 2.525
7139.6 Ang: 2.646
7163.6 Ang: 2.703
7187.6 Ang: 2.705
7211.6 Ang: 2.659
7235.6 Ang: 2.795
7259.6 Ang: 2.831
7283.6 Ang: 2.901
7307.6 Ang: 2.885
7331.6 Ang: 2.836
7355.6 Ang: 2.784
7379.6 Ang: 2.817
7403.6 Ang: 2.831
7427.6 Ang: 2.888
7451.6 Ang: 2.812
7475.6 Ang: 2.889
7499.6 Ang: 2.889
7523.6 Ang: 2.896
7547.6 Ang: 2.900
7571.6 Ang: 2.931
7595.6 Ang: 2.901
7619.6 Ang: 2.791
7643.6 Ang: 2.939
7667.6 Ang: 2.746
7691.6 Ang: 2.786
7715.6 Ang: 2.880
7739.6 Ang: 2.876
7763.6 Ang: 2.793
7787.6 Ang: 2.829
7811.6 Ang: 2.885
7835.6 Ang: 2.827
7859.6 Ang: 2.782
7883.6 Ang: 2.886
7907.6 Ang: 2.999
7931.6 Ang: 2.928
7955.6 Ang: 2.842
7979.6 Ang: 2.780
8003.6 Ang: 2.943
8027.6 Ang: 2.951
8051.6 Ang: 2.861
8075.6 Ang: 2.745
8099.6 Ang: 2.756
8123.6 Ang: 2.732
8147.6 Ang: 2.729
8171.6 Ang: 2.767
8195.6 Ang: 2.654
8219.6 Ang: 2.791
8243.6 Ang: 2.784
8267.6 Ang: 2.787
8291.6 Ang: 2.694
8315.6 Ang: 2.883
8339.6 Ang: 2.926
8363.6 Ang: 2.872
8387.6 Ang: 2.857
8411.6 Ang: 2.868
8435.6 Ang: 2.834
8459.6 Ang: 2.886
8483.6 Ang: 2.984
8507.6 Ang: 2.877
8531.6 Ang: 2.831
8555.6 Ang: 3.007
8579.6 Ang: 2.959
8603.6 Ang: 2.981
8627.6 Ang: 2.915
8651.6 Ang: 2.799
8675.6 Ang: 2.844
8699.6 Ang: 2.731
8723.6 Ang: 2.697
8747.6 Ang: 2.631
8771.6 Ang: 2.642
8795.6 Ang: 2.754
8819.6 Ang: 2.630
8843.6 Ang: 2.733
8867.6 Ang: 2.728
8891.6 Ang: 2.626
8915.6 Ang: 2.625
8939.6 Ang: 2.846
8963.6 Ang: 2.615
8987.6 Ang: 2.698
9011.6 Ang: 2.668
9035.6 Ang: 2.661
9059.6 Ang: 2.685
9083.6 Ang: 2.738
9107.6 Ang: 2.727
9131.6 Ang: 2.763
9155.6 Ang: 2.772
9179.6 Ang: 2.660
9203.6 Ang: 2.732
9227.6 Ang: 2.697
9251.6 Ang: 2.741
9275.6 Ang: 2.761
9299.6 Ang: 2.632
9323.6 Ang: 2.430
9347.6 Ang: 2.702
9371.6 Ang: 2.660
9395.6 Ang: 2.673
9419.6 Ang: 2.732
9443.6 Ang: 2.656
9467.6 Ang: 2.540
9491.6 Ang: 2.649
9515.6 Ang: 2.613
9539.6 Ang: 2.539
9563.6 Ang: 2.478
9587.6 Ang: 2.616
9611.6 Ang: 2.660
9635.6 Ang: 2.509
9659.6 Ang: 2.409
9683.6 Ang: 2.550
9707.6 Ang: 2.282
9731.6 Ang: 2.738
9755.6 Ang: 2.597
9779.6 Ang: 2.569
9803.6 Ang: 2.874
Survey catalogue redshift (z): 0.137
